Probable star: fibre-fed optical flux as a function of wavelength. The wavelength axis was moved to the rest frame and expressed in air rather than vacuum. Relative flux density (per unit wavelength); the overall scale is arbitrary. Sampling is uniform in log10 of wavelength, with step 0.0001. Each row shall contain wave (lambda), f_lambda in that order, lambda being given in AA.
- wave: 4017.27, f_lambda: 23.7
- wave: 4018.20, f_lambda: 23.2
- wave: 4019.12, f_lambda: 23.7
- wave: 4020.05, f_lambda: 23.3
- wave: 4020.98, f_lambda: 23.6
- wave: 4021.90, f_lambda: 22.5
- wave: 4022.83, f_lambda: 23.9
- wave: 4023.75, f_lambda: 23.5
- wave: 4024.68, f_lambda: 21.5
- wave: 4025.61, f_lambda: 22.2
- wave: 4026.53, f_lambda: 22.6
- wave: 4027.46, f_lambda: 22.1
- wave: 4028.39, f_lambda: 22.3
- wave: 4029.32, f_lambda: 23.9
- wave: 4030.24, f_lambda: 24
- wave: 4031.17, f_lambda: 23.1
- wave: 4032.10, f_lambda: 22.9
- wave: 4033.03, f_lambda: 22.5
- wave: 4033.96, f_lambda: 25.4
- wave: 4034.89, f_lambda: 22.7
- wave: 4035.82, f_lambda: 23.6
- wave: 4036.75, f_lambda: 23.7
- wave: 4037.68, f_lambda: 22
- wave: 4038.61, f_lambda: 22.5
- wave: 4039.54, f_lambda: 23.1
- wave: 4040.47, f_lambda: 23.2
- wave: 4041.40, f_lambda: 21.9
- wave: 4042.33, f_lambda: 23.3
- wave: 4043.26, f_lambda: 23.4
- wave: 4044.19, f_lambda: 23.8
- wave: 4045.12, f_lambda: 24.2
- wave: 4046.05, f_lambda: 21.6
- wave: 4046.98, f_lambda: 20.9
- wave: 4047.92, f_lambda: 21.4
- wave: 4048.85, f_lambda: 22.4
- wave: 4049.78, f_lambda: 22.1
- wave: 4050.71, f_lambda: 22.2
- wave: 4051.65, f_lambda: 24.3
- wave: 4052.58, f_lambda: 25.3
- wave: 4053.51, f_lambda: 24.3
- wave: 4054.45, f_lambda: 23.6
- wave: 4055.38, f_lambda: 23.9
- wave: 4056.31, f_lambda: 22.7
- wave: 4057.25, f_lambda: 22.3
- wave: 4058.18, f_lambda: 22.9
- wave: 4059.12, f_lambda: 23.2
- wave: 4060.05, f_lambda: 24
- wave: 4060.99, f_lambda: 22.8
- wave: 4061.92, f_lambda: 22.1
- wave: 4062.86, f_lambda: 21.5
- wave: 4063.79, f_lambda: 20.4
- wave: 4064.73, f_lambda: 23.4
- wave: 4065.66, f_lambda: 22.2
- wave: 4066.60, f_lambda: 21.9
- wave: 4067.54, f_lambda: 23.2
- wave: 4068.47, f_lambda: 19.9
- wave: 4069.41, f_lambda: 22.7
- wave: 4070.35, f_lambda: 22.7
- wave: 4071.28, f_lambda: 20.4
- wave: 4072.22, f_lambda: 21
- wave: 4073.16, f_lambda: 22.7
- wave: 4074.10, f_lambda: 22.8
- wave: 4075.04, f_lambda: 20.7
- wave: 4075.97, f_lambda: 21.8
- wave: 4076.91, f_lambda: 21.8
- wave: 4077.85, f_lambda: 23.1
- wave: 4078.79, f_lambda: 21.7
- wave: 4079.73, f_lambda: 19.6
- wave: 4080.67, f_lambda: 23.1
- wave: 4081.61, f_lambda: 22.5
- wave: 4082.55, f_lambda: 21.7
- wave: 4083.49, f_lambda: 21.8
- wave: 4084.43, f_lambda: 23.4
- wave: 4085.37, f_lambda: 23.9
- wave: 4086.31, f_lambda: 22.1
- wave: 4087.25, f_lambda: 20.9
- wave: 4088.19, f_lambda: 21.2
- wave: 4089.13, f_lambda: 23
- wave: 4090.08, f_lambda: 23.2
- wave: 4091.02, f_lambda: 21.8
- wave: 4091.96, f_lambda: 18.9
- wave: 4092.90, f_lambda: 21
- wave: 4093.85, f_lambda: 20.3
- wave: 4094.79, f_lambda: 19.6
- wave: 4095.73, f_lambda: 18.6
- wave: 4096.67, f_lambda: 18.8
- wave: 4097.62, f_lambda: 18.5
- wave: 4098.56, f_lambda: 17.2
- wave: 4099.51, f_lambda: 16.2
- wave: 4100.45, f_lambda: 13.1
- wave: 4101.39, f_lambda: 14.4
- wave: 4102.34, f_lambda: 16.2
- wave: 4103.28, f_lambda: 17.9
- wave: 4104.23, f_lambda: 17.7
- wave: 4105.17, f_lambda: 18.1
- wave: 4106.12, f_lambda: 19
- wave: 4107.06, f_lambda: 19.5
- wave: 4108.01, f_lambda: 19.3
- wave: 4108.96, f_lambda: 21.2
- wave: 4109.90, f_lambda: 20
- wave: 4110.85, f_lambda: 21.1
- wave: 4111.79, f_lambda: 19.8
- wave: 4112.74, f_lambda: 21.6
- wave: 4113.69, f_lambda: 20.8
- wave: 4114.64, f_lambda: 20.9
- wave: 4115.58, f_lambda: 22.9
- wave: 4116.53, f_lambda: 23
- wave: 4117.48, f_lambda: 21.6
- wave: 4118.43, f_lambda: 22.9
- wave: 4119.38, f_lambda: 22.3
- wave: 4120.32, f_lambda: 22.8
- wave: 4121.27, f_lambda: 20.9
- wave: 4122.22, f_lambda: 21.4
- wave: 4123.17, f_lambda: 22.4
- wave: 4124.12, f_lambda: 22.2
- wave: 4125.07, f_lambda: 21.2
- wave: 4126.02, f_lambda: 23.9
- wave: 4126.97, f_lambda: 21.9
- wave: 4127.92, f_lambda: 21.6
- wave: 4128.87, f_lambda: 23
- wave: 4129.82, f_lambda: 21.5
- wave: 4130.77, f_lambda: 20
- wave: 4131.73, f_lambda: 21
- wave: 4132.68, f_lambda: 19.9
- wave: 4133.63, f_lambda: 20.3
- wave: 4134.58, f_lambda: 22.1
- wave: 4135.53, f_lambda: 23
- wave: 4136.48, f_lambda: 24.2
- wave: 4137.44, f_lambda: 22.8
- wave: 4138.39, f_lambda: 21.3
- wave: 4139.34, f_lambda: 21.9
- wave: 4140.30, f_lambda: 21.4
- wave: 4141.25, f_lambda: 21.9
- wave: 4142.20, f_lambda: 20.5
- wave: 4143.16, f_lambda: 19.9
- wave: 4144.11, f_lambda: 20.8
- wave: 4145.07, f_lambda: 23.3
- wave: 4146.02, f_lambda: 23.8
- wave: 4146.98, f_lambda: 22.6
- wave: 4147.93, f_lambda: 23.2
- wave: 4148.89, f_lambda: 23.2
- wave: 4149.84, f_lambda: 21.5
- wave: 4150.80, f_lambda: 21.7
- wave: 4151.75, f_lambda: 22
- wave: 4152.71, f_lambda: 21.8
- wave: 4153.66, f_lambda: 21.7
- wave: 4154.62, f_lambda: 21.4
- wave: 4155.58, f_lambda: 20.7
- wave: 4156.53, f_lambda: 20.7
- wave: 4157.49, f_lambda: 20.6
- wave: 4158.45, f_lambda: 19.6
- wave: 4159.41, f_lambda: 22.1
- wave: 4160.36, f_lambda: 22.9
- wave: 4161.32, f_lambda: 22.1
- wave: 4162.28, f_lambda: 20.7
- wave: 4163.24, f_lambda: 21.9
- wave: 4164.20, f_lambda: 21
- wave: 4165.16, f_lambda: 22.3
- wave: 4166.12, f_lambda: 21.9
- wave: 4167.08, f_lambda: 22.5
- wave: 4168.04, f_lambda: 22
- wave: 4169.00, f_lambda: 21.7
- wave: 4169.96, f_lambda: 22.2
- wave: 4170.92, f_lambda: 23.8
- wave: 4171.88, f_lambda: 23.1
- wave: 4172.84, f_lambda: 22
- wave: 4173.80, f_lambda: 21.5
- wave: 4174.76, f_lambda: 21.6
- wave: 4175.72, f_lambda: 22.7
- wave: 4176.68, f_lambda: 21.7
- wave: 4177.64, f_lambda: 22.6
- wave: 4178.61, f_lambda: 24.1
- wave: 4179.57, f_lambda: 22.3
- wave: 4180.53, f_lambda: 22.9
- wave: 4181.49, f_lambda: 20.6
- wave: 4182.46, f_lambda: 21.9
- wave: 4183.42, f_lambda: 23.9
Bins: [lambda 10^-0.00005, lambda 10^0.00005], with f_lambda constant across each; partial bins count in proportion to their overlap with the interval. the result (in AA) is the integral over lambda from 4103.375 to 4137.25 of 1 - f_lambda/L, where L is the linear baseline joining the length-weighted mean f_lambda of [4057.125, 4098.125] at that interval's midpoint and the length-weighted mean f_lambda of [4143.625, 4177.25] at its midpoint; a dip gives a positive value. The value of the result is 0.9 AA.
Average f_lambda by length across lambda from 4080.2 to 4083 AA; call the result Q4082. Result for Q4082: 22.4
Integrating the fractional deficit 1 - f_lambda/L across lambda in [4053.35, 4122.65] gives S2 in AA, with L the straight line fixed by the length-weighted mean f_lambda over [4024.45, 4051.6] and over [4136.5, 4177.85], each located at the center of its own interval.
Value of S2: 4.2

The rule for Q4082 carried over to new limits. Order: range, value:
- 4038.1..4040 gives 22.8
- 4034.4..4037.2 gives 23.3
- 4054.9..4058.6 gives 23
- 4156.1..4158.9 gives 20.3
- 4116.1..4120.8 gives 22.5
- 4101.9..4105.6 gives 17.5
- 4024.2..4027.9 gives 22.1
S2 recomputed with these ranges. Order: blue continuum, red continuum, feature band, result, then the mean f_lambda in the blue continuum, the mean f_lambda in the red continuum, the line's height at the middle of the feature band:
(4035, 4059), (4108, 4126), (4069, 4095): 0.6 AA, 23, 21.6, 22.3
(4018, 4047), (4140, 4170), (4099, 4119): 2.5 AA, 23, 21.7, 22.2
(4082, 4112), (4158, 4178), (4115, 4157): -1.9 AA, 19.7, 22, 21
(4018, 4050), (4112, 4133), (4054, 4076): 0.2 AA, 22.9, 21.8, 22.5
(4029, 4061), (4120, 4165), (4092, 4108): 3.1 AA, 23.1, 21.7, 22.3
